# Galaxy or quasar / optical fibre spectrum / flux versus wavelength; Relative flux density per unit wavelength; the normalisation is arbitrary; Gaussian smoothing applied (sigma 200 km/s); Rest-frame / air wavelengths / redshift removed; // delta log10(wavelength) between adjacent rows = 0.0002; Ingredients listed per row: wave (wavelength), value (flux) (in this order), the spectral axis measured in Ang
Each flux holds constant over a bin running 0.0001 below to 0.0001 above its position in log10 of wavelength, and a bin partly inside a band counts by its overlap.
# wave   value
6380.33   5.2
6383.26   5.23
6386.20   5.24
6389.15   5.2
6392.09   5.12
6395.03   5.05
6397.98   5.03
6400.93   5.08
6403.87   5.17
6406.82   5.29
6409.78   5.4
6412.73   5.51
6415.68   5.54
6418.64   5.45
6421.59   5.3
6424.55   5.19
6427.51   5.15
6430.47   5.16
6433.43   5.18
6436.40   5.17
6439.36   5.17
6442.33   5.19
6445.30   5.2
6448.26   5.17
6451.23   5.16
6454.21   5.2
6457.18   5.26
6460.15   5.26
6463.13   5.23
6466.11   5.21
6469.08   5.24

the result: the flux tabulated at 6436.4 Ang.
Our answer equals 5.17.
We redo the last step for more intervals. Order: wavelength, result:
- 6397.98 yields 5.03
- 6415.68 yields 5.54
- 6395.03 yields 5.05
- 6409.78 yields 5.4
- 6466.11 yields 5.21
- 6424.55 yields 5.19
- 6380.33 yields 5.2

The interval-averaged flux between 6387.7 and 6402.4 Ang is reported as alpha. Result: 5.1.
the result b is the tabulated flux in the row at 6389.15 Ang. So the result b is 5.2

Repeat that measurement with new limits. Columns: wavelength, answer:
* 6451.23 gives 5.16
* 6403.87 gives 5.17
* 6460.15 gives 5.26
